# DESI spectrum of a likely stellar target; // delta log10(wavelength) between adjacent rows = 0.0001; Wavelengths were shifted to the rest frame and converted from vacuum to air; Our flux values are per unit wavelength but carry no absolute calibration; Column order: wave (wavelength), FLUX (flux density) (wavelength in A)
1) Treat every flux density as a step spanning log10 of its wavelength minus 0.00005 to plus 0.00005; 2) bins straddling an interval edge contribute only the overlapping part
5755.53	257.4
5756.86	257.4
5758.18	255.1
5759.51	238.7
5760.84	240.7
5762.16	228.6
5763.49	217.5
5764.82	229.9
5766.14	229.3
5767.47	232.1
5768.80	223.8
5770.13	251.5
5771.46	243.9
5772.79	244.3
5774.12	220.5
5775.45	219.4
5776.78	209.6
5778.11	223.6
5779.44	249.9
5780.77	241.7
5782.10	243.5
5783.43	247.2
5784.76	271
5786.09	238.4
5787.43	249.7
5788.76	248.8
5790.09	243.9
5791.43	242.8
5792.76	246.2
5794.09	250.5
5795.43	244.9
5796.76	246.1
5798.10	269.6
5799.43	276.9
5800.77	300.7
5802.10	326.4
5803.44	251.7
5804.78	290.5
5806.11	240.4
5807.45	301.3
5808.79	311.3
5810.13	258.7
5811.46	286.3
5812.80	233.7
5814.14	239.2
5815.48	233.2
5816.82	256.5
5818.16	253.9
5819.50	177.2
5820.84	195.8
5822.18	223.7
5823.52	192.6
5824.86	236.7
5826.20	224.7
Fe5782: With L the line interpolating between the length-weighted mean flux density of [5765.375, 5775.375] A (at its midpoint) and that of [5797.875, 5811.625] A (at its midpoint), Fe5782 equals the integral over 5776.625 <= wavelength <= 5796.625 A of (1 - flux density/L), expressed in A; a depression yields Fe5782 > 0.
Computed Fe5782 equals 1.0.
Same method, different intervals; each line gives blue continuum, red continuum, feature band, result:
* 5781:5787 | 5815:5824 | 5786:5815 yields -3.6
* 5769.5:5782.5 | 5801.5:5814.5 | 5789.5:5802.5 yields -0.2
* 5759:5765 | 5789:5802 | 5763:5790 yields 0.7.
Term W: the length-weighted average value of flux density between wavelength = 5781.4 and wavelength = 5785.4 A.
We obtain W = 254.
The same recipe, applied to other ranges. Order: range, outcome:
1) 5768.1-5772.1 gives 239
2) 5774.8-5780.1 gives 226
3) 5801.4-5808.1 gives 282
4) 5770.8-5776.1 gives 232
